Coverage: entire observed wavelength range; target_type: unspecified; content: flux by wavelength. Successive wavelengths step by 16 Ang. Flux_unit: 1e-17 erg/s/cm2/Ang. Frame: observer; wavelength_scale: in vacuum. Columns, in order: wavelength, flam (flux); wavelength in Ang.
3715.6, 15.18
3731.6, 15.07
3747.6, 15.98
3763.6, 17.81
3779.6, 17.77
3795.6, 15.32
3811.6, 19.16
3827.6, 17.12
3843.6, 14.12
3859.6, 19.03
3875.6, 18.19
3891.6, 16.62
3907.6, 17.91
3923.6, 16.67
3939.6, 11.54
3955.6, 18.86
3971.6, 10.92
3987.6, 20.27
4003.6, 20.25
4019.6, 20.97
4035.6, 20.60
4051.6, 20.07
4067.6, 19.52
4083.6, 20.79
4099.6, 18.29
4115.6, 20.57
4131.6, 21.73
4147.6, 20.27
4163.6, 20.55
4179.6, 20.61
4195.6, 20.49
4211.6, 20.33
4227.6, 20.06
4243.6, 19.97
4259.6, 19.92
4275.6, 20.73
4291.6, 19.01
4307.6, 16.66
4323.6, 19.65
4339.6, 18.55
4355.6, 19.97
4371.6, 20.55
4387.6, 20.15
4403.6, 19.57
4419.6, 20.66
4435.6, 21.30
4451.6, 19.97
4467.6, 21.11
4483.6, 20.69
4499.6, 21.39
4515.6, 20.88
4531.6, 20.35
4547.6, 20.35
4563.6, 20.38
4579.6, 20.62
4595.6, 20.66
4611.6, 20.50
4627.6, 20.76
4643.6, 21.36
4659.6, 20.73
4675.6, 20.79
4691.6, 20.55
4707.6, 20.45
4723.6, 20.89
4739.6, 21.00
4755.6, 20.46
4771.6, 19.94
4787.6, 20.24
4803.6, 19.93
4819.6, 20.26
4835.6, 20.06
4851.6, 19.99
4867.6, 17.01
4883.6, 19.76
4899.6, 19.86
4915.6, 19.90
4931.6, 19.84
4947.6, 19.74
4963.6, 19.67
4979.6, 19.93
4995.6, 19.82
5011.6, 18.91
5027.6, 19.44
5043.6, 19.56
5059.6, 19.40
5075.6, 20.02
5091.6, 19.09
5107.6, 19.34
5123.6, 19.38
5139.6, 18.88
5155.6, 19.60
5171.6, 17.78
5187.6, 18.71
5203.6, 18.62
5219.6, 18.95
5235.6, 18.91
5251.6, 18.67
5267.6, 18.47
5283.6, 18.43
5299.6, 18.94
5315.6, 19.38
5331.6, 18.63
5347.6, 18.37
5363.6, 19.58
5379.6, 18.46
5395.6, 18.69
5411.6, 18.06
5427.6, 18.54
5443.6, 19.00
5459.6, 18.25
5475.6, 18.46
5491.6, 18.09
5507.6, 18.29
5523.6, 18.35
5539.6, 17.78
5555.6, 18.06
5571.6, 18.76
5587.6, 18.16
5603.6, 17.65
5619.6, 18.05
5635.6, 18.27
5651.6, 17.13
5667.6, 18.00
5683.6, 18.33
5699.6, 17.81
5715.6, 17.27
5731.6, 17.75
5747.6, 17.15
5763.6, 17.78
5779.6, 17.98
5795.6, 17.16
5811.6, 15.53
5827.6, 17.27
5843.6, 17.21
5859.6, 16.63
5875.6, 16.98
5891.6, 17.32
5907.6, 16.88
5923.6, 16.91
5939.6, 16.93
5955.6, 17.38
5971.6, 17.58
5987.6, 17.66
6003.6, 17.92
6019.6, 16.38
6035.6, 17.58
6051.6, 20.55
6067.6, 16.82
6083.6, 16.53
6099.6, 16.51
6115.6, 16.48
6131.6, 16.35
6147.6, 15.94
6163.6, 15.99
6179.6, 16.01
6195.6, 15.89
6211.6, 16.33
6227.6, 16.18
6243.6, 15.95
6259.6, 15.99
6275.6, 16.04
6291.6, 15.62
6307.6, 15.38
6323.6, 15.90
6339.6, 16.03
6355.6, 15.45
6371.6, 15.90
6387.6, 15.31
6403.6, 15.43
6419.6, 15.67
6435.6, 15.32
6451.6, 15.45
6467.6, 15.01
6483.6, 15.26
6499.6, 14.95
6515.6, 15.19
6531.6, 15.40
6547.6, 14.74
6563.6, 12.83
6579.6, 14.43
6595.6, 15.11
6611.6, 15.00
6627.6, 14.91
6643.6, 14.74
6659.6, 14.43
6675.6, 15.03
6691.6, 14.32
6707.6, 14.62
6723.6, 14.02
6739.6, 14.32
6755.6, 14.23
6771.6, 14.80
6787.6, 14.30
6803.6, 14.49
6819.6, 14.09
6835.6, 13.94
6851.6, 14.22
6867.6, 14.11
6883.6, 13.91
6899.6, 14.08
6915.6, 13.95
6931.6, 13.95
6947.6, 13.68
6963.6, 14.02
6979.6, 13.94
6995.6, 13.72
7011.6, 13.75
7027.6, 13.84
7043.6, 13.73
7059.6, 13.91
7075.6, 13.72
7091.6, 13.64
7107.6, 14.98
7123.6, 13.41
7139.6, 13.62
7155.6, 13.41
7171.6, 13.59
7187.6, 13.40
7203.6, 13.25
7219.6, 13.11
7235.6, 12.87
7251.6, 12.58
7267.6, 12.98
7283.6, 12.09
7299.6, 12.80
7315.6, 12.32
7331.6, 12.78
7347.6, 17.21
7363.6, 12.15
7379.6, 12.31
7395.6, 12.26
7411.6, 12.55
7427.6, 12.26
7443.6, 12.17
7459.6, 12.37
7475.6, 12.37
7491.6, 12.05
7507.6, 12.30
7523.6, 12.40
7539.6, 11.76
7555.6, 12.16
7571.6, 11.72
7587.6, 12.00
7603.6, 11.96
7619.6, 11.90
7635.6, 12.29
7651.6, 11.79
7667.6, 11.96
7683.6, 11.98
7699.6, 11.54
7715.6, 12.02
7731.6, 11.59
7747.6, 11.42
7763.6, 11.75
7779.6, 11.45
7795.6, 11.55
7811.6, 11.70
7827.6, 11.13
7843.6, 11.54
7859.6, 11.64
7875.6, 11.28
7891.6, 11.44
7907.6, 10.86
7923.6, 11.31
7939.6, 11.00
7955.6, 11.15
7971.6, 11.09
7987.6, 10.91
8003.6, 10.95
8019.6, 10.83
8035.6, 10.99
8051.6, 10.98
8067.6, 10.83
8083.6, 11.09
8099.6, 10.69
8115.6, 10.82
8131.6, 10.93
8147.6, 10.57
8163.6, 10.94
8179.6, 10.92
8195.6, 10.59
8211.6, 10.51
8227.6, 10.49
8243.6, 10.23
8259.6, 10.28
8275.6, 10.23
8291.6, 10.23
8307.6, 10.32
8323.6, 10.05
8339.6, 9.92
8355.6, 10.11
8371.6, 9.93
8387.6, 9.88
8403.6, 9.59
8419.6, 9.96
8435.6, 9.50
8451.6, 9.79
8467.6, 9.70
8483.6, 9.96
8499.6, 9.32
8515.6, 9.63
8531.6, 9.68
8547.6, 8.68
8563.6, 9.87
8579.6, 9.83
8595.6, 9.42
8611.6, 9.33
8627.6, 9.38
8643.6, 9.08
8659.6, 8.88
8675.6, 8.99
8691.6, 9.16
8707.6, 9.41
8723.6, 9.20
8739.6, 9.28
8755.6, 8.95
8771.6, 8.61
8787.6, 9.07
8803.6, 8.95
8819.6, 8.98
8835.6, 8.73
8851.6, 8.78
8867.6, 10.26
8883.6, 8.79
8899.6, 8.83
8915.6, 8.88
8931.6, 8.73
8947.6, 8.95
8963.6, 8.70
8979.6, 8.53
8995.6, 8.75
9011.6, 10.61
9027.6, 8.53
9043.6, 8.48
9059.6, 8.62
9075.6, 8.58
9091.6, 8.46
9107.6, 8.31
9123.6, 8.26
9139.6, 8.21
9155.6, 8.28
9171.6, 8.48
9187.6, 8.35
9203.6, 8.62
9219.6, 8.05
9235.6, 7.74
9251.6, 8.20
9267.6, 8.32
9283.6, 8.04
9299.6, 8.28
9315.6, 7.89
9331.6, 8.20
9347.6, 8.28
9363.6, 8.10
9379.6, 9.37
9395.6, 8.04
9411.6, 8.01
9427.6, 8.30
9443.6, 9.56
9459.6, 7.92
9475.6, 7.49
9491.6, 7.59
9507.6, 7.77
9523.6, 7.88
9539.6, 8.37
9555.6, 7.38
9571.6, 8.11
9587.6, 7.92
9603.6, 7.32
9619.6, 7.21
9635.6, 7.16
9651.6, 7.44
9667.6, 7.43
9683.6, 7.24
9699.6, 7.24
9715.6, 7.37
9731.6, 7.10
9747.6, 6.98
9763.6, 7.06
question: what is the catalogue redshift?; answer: 0.00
